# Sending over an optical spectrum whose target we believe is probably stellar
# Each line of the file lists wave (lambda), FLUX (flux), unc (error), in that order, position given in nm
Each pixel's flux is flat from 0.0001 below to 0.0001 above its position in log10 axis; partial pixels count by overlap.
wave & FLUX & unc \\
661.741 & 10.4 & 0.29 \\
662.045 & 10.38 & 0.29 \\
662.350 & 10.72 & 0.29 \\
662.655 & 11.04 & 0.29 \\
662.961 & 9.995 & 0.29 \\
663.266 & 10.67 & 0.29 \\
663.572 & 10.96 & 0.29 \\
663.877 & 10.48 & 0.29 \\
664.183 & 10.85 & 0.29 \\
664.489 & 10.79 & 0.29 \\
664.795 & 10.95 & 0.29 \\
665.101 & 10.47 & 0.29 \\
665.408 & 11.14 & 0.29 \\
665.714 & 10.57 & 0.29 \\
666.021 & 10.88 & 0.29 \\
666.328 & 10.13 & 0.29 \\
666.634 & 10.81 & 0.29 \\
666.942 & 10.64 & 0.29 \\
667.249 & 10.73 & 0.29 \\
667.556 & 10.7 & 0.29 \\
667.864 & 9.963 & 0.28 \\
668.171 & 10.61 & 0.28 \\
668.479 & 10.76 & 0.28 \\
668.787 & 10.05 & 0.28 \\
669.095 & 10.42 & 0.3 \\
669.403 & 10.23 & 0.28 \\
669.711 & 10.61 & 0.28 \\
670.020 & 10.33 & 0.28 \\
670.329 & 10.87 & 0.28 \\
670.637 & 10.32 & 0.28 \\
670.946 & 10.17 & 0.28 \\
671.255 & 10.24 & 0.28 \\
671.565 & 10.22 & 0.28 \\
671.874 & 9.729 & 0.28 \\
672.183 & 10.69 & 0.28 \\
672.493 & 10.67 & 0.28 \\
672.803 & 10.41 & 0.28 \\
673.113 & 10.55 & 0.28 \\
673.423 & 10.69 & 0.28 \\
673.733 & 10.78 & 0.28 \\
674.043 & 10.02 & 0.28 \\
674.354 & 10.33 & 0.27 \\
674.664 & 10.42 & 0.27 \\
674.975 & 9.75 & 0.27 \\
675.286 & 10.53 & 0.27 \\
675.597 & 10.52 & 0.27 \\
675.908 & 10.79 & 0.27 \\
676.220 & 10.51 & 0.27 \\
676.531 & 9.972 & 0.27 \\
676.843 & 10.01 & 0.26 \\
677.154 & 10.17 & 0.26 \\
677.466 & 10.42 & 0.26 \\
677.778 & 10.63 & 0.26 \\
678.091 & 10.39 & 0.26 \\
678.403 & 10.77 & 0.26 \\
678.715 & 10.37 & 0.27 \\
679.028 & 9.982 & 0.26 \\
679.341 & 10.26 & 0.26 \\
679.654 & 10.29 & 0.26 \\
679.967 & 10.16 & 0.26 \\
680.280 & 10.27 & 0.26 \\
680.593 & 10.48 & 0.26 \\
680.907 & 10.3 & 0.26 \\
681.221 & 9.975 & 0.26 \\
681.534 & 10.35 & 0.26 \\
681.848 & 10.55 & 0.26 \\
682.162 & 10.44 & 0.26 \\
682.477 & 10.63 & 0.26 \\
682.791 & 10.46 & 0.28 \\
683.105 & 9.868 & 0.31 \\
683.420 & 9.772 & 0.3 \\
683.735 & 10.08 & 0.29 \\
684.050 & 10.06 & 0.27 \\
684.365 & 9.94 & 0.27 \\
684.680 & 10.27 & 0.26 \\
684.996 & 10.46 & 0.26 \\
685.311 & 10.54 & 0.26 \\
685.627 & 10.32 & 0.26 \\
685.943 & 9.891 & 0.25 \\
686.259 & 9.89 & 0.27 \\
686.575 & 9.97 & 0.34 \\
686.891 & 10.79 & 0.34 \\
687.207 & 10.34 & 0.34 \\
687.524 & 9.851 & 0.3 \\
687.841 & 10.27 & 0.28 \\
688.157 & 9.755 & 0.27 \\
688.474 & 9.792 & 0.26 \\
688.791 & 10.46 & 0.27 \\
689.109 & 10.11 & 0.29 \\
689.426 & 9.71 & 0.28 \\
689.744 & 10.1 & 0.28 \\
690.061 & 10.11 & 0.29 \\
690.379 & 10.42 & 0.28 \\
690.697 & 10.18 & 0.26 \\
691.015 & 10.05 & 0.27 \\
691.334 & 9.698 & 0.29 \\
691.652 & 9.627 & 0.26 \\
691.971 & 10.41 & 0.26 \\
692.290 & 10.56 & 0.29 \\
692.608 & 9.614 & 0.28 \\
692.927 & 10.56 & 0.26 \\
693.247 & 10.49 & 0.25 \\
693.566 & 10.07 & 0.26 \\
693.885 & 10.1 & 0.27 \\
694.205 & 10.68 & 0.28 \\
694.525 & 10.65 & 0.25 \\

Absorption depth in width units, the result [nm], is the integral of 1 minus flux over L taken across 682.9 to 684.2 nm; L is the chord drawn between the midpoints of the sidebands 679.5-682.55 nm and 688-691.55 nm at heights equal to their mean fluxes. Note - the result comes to 0.036 nm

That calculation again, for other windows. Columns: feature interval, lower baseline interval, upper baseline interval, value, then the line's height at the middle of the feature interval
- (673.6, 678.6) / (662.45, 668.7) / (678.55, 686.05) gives 0.009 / 10.4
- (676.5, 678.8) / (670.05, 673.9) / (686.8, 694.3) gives -0.002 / 10.4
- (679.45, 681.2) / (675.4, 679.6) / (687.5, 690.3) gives 0.002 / 10.3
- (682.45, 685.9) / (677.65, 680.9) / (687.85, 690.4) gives 0.004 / 10.2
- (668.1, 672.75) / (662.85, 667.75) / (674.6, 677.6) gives 0.048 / 10.5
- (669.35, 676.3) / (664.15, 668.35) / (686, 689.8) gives 0.047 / 10.5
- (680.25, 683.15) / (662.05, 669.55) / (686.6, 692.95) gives -0.022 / 10.3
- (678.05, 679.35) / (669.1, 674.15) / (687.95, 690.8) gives -0.011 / 10.3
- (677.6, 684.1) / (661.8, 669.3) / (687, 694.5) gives 0.020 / 10.3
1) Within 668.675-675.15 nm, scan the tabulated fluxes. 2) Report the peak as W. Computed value 10.87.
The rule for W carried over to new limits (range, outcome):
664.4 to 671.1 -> 11.14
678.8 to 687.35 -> 10.79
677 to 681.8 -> 10.77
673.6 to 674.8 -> 10.78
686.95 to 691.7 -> 10.46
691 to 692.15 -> 10.41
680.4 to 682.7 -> 10.63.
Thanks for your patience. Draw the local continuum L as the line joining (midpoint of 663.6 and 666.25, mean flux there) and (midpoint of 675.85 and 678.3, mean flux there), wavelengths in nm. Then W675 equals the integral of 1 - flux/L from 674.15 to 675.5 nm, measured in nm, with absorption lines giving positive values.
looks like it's 0.02 nm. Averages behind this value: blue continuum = 10.8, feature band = 10.3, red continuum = 10.4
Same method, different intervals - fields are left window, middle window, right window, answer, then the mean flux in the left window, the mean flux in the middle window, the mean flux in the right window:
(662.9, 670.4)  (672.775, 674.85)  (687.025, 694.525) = 0.00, 10.6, 10.5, 10.1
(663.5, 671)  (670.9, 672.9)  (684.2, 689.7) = 0.03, 10.6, 10.3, 10.1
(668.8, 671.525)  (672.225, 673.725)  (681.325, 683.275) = -0.03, 10.4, 10.6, 10.4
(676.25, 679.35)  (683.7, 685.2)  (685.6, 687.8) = 0.00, 10.3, 10.2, 10.1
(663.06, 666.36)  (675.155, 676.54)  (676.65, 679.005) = -0.01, 10.7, 10.5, 10.4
